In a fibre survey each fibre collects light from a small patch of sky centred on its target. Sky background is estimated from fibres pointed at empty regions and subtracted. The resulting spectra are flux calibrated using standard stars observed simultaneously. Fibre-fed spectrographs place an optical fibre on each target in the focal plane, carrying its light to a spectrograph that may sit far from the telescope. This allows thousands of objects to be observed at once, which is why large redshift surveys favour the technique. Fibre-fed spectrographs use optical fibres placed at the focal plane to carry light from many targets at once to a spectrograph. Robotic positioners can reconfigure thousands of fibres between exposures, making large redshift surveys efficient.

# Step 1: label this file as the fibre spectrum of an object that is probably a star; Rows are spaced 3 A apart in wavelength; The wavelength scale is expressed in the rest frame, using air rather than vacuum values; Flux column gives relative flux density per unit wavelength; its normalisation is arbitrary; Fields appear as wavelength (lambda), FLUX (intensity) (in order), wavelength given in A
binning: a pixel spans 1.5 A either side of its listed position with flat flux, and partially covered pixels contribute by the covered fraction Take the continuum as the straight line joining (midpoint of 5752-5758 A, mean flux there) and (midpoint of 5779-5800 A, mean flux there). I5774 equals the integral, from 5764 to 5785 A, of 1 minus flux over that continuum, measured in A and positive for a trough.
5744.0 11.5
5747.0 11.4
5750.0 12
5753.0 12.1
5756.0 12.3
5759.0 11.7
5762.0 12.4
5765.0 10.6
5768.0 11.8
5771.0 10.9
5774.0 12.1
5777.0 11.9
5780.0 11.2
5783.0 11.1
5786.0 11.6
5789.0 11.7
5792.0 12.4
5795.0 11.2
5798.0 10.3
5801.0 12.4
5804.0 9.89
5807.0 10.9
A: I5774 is 0.6 A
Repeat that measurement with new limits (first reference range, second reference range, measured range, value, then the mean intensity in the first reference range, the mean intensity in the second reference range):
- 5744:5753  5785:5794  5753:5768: 0.0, 11.7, 11.9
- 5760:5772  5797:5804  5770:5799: -0.5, 11.5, 11.1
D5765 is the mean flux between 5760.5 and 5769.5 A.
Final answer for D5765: 11.6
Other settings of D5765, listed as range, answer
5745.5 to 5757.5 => 12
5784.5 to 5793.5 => 11.9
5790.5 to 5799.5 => 11.3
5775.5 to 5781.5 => 11.5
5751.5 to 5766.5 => 11.8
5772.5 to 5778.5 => 12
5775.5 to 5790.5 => 11.5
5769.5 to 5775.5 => 11.5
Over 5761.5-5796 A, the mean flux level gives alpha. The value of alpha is 11.6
